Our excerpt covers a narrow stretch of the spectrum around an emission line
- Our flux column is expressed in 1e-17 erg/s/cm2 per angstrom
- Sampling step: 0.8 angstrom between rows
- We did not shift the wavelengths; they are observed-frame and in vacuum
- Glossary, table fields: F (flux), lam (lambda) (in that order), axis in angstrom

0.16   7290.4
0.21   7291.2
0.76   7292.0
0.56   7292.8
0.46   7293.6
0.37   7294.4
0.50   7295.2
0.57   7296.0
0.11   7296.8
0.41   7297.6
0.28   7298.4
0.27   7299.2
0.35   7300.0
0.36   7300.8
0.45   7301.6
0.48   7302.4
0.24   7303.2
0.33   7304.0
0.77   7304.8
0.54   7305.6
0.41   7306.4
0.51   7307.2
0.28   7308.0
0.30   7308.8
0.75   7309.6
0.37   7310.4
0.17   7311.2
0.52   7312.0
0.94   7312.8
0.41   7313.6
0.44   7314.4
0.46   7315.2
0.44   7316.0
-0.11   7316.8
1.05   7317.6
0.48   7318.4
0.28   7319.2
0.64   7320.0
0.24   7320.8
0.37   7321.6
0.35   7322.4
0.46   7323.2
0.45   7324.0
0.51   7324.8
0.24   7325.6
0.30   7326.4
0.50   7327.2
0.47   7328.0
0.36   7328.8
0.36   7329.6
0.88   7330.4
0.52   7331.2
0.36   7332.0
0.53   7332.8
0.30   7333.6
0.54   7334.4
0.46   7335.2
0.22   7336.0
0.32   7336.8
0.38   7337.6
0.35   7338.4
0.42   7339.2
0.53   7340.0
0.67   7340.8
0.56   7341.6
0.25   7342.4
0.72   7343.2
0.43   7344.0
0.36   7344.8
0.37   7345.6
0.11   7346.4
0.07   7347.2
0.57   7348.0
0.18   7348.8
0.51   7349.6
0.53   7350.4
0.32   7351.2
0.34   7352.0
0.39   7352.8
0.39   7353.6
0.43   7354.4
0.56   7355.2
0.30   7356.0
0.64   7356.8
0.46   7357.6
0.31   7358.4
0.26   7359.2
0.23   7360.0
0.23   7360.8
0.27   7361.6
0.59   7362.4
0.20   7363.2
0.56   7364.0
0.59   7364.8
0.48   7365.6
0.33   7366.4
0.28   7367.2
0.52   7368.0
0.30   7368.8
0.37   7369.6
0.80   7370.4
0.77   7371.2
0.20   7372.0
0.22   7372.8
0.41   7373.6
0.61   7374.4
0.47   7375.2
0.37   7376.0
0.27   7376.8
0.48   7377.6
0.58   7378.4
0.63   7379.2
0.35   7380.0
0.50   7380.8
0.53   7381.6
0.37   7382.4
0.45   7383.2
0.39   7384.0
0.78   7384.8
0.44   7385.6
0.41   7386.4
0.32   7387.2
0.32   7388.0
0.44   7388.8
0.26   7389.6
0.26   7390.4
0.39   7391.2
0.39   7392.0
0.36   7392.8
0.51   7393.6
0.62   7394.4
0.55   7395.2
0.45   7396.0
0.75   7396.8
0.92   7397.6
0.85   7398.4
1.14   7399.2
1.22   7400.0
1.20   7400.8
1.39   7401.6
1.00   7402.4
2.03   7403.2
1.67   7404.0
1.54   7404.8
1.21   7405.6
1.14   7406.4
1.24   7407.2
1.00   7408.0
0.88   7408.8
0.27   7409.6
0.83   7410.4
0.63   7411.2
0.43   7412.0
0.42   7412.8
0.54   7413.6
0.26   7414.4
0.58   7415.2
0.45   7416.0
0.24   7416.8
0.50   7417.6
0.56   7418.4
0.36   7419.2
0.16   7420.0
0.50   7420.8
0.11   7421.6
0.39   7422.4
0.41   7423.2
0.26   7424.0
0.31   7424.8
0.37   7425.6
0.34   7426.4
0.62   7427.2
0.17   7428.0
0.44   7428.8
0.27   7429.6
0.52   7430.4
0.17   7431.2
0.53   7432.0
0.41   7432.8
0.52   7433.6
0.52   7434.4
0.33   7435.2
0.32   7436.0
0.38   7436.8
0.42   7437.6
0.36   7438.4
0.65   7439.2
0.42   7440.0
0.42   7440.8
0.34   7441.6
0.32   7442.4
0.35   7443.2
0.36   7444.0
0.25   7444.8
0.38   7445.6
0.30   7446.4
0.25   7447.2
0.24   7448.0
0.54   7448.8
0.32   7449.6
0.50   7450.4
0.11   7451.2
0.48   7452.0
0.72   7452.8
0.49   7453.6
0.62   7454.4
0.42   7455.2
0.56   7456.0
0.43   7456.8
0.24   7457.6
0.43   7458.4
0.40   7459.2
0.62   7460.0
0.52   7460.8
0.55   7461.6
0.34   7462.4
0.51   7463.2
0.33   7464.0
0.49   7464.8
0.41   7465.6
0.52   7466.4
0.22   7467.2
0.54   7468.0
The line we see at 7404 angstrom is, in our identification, [O II] 3727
